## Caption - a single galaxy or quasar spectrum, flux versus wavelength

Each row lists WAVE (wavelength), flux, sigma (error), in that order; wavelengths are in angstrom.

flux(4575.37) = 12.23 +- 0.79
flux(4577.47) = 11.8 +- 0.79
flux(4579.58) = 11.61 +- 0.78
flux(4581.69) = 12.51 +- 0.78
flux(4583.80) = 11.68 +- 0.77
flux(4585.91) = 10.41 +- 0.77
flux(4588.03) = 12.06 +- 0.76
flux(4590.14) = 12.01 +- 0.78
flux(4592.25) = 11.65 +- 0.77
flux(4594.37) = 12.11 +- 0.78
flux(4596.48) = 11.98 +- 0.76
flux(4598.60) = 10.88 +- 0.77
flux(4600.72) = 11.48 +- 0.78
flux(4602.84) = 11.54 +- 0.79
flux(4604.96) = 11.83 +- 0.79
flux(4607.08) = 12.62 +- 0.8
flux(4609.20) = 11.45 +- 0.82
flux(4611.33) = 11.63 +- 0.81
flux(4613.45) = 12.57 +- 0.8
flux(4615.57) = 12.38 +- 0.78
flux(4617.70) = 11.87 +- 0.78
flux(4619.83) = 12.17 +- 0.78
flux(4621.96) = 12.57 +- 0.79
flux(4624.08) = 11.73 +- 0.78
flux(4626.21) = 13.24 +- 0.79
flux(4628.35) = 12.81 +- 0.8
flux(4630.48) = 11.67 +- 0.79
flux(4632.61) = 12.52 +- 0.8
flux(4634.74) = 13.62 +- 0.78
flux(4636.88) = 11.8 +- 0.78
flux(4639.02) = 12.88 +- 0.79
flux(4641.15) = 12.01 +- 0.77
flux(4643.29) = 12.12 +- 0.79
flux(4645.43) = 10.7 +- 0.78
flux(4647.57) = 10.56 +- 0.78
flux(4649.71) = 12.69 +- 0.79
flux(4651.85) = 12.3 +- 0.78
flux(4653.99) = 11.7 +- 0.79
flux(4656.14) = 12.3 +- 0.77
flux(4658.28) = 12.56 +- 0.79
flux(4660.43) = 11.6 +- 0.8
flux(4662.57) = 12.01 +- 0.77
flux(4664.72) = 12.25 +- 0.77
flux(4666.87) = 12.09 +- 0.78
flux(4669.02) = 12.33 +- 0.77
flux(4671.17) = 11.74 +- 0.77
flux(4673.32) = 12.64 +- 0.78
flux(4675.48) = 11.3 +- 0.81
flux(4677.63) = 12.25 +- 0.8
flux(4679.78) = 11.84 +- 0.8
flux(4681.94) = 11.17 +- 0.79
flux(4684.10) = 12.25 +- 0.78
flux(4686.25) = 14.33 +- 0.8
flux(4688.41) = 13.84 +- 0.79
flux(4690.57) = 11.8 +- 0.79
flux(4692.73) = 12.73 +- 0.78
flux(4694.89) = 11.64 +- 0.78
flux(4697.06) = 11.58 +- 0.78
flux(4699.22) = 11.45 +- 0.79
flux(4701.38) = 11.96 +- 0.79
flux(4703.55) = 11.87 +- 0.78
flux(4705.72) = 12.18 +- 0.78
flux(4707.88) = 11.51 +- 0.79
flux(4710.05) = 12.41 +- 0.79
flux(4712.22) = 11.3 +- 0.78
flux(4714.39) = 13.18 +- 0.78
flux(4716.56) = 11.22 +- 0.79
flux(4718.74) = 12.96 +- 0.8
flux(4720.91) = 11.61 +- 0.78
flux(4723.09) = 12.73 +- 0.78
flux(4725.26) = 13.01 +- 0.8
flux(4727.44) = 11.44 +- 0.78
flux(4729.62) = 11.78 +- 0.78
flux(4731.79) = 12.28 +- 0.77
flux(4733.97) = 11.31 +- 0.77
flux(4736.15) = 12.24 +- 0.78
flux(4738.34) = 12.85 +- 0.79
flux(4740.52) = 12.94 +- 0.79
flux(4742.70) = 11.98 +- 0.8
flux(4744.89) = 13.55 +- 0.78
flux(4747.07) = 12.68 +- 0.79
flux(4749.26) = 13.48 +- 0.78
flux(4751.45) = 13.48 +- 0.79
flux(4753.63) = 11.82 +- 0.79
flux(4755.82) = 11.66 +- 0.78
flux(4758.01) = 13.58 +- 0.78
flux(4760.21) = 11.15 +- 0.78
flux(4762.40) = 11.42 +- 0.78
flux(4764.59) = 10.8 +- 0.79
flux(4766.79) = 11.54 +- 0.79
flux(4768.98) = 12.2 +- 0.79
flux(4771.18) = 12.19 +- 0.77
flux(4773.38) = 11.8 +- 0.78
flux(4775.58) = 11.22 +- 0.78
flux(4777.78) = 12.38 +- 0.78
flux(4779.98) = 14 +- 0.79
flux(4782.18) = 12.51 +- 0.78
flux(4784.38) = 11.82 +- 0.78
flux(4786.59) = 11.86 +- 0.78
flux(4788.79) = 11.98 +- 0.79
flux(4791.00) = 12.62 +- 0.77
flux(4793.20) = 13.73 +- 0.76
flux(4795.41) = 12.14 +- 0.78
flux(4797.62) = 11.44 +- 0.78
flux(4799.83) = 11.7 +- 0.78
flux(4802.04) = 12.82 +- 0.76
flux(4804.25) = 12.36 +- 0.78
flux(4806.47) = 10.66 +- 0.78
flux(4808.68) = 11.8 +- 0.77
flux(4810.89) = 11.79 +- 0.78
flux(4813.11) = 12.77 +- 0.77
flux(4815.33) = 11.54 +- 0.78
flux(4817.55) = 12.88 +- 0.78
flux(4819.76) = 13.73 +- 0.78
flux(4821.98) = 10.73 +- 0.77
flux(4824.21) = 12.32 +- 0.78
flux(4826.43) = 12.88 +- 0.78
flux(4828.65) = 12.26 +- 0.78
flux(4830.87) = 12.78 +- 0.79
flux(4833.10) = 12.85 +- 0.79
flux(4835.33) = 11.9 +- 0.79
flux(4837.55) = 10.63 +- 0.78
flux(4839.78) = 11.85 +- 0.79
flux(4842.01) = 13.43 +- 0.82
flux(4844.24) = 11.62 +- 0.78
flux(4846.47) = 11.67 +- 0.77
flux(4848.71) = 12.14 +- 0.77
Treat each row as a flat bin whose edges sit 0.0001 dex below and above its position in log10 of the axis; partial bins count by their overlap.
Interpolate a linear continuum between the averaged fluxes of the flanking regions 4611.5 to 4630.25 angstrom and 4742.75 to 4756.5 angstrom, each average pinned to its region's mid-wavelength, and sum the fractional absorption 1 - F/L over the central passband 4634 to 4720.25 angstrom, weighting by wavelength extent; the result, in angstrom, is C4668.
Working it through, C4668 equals 2.9 angstrom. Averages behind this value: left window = 12.3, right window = 12.8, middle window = 12.1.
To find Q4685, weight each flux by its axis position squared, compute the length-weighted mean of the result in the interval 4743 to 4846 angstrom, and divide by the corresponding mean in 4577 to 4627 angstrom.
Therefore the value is 1.11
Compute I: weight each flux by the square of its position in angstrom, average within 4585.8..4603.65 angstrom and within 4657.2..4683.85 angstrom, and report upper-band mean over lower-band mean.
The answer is 1.1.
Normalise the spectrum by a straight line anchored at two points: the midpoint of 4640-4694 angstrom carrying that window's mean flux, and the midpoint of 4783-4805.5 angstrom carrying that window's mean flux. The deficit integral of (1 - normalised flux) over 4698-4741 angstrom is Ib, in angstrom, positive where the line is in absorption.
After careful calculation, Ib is 0.3 angstrom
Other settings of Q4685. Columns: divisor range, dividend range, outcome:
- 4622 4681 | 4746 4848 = 1.07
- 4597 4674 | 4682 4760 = 1.06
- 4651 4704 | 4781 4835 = 1.07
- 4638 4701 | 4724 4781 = 1.05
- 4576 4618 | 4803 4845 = 1.13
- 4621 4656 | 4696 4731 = 1.02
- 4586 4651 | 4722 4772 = 1.08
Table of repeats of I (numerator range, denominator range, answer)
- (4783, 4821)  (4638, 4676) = 1.08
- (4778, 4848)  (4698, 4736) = 1.06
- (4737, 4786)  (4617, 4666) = 1.07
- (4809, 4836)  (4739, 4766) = 1.03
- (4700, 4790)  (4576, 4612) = 1.11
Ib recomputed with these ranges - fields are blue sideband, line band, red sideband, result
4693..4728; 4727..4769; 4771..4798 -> -0.18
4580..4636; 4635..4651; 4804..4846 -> 0.17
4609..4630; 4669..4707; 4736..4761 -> 0.95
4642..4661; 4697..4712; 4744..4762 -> 0.50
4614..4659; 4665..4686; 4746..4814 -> 0.23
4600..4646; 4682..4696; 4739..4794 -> -0.46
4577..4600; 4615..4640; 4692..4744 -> -1.32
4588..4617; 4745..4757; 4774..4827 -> -0.56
